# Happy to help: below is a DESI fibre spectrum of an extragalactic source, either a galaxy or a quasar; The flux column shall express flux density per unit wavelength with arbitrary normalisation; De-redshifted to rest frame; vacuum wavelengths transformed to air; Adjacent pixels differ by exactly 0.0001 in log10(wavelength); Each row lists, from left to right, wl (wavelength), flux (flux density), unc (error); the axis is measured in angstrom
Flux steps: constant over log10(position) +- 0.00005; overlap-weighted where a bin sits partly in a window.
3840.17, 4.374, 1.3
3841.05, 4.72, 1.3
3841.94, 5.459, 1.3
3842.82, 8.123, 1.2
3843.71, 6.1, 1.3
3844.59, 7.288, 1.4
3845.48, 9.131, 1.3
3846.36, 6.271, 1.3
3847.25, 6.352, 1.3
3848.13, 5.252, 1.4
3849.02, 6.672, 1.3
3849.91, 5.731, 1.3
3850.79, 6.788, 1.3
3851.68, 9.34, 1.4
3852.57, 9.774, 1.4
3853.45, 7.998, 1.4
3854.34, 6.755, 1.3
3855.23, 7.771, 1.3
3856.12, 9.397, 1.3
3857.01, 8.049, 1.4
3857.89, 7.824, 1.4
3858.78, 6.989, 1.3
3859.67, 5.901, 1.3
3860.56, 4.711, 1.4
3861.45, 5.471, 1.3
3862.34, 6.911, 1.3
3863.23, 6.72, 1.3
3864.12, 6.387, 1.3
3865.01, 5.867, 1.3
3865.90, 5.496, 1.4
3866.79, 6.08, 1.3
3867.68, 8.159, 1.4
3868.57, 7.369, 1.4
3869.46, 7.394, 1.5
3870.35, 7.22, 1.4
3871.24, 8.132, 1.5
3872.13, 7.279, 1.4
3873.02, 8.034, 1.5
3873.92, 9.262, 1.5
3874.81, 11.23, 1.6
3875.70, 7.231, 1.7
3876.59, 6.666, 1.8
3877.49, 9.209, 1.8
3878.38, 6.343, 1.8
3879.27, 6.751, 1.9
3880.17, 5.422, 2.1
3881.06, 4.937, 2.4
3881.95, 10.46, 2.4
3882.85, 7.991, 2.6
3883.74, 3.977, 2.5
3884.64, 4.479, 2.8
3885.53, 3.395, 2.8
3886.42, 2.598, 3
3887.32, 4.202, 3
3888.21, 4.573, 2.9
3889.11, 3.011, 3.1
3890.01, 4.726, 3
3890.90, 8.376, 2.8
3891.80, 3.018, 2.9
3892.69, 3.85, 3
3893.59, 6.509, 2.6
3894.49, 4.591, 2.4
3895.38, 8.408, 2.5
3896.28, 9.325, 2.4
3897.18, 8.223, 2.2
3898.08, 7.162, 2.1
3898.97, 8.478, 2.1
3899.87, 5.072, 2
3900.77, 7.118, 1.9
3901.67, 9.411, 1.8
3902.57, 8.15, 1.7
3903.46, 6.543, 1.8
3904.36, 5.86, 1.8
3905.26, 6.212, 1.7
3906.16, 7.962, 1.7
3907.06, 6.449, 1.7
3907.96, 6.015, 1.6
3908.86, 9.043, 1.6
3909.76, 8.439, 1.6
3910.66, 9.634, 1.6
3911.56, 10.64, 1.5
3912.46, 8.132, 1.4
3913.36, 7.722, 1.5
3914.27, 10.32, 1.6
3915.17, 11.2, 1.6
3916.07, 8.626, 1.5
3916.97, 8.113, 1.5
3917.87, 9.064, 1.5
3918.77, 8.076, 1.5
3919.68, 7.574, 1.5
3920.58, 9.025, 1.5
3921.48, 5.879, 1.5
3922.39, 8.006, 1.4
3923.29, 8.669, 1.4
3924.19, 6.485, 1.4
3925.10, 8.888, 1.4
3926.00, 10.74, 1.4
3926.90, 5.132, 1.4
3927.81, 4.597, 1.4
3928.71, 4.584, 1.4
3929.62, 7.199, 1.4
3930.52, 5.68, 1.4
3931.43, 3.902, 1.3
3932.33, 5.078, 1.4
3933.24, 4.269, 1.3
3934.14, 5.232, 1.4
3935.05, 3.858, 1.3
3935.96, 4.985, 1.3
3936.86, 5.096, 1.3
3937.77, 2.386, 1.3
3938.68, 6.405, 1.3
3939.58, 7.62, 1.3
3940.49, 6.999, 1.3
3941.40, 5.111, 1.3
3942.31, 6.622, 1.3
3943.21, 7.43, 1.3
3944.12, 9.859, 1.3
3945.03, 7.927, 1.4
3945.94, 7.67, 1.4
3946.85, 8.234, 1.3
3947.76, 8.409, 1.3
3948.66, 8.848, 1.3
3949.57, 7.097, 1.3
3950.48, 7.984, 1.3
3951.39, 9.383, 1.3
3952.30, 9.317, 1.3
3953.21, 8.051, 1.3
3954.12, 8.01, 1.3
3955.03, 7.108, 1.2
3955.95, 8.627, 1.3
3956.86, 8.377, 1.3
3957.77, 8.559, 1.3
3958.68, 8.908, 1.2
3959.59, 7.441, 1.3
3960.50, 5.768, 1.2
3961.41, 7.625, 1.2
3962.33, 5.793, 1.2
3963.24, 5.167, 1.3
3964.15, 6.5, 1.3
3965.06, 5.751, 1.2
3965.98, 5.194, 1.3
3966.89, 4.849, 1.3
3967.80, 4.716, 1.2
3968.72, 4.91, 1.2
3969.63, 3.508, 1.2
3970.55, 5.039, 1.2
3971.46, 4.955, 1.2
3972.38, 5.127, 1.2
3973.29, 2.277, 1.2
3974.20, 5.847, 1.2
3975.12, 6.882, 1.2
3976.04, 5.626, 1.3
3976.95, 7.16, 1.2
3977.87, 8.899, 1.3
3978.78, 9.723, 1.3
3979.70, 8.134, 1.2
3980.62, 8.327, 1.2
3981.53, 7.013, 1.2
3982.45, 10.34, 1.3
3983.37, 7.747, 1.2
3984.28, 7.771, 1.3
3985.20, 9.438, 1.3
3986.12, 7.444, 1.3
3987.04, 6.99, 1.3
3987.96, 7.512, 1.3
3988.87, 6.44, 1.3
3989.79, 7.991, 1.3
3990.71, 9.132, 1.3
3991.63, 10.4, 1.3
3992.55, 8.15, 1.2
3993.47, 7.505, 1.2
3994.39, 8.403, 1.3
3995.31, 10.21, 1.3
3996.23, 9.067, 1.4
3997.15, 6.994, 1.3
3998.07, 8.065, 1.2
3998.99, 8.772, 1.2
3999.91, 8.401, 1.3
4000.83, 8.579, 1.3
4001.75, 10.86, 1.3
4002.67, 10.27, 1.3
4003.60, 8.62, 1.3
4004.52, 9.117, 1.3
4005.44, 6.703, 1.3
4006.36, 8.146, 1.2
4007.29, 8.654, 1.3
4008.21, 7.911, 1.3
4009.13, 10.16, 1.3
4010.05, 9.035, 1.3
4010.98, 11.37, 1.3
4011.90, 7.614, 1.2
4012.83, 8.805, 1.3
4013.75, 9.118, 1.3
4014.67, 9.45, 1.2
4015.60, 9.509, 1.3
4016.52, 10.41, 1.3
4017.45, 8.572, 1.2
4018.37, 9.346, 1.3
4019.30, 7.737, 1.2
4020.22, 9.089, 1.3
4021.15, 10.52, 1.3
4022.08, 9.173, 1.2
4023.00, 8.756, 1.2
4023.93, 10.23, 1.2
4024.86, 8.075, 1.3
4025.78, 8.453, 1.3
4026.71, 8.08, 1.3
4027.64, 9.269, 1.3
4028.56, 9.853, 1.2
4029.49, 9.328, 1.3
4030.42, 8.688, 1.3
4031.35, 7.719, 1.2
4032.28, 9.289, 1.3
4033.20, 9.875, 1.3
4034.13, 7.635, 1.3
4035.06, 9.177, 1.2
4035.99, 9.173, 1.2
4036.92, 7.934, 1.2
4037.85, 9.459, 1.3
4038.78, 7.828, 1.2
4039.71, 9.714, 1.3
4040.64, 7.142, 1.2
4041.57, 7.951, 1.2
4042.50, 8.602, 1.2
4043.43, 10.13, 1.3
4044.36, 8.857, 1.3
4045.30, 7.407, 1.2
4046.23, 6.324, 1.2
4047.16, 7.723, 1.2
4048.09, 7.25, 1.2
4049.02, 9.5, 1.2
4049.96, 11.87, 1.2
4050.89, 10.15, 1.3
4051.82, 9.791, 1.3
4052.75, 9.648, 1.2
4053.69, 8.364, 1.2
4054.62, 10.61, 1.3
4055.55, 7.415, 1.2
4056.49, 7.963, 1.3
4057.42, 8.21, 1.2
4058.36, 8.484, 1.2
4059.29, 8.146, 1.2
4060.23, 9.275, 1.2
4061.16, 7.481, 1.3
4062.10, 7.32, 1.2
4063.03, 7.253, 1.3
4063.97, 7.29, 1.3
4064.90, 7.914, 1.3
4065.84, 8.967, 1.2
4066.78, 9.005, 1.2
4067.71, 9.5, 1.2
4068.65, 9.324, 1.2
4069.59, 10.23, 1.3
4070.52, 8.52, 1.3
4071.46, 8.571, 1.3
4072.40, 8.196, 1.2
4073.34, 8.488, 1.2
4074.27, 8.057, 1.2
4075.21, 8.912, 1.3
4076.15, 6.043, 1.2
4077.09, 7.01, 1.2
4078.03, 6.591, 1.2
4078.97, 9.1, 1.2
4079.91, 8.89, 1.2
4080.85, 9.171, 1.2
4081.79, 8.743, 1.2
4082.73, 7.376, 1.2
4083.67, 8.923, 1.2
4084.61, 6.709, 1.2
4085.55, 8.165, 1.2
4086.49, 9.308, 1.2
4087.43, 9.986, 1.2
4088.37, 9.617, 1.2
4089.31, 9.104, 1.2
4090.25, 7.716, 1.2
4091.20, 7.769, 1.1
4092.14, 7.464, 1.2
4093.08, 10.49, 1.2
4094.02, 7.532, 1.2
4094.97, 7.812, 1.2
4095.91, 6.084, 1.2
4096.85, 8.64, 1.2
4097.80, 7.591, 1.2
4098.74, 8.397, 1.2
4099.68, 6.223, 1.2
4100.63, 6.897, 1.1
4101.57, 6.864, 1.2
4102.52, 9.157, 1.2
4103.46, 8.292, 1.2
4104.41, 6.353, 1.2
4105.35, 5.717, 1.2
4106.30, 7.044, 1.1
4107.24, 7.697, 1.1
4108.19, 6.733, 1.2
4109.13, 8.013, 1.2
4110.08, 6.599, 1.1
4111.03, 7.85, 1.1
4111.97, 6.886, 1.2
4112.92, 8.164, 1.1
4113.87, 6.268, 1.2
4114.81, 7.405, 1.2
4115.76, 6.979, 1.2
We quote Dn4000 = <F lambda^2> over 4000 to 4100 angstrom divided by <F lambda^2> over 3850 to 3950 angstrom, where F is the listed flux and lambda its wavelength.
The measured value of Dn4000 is 1.33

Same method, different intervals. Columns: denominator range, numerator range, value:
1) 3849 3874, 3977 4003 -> 1.26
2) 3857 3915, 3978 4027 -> 1.34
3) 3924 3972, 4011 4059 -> 1.41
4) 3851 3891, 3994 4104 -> 1.39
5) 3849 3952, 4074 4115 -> 1.23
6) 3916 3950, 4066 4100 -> 1.32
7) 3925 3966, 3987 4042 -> 1.33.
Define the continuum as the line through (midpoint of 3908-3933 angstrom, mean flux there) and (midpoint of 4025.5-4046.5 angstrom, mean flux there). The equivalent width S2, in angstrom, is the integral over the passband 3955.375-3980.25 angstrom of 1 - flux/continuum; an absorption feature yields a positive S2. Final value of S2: 5.3 angstrom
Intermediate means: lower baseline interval 7.73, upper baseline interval 8.62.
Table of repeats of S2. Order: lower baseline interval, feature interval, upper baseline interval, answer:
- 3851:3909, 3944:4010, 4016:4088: 1.7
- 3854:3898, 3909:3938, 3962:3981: -4.1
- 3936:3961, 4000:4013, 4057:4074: -1.6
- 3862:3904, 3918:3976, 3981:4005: 8.3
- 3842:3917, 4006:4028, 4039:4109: -3.2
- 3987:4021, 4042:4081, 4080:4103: -0.6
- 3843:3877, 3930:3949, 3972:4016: 3.9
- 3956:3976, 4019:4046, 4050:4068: -3.2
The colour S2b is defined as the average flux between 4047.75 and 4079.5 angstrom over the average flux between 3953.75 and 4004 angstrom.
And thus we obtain 1.16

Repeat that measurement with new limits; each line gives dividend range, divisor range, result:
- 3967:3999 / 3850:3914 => 1.05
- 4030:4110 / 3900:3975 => 1.19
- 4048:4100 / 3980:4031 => 0.96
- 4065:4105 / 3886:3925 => 1.14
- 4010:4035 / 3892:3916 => 1.18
